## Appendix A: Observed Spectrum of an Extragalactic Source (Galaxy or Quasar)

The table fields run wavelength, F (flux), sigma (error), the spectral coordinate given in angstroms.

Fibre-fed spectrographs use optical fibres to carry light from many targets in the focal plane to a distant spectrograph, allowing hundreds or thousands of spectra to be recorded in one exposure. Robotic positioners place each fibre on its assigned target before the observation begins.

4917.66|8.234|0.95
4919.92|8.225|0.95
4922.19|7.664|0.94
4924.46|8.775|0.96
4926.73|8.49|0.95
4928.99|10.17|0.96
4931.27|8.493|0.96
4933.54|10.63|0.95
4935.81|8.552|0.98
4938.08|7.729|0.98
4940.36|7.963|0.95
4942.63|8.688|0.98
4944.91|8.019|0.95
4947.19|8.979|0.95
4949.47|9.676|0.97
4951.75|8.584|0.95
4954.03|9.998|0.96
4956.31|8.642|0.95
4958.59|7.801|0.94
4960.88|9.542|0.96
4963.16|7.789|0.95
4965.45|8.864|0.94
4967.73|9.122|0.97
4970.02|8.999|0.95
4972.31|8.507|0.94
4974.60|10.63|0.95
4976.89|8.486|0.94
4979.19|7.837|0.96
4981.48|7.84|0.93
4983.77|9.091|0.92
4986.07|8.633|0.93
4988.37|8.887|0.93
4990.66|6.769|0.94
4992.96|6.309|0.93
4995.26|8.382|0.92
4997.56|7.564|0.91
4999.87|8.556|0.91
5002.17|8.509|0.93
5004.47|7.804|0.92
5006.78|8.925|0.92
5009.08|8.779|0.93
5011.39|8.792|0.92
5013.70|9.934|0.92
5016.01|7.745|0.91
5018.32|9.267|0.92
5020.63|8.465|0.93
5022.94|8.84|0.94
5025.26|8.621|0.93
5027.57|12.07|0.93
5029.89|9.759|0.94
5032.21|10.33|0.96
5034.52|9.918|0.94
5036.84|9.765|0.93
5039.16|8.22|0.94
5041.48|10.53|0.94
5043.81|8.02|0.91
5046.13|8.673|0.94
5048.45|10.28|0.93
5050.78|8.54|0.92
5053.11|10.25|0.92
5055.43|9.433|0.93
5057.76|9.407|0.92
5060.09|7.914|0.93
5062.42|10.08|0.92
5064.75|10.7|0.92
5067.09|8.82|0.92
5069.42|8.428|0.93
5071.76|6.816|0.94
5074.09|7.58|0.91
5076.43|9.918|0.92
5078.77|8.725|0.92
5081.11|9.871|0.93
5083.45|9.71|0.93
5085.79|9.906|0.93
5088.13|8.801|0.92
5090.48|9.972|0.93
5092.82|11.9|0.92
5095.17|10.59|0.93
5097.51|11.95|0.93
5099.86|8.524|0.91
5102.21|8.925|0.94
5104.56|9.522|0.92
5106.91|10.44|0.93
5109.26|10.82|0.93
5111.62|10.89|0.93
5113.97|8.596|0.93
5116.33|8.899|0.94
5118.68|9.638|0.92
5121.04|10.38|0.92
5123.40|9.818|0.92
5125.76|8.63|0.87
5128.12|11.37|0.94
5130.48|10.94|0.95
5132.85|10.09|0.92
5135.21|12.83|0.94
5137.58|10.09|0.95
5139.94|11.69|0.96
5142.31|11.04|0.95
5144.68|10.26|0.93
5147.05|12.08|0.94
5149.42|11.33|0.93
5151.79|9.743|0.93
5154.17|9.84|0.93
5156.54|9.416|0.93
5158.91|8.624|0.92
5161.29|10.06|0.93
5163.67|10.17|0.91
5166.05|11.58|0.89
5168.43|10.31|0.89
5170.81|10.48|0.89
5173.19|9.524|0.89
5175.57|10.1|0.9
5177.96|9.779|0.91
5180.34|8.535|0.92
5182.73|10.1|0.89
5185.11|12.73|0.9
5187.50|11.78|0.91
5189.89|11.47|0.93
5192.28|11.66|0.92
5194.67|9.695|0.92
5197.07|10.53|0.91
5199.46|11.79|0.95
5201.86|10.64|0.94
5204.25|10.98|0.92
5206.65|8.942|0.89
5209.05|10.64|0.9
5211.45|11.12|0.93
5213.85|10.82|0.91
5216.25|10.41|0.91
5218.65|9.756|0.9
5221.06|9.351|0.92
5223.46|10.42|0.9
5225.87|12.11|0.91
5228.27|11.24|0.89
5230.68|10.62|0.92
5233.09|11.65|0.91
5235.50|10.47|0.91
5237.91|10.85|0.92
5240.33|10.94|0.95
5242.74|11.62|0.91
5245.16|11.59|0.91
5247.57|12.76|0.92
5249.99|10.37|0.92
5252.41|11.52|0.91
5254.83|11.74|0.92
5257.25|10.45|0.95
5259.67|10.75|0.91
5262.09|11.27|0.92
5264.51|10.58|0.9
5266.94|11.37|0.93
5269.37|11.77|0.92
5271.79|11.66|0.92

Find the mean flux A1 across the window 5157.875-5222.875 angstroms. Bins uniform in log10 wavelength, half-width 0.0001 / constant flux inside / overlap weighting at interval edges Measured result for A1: 10.4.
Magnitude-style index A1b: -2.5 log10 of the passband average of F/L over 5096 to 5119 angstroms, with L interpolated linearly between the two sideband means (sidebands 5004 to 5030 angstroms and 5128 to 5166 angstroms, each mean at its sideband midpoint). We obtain 0.032 mag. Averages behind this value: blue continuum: 9.09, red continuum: 10.6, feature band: 9.84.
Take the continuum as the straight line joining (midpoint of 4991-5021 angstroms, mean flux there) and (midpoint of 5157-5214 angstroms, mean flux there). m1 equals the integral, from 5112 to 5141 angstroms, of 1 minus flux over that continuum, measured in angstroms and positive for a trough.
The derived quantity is -1.4 angstroms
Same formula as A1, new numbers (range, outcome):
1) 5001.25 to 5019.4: 8.72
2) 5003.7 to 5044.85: 9.23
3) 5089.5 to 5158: 10.3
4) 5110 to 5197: 10.4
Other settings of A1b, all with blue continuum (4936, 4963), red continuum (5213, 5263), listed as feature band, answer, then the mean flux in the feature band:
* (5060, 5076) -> 0.10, 8.73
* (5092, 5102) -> -0.07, 10.5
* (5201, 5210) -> 0.05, 10.3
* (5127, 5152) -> -0.09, 11.1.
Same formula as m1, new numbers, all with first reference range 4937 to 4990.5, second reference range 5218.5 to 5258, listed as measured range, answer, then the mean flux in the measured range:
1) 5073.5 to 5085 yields 0.50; 9.26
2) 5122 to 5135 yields -0.33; 10.4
